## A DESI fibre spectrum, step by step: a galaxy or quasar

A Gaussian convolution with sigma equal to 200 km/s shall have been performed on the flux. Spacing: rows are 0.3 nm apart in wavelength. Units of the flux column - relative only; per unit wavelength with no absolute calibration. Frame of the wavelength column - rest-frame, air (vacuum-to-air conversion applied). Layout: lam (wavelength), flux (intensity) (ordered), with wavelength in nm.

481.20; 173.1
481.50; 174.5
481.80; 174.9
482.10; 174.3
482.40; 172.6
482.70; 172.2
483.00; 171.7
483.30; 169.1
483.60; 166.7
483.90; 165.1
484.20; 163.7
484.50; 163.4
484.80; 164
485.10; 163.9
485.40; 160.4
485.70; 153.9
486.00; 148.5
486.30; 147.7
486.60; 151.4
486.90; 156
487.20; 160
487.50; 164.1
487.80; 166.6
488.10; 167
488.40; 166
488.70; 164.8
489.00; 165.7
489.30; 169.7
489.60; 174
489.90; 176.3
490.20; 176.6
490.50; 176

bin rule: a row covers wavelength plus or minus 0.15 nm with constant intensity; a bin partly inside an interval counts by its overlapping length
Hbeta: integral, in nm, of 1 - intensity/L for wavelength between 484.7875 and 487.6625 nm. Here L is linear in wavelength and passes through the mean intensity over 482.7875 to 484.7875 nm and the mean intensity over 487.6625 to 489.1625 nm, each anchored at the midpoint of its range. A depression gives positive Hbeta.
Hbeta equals 0.17 nm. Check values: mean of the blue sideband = 167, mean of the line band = 157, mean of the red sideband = 166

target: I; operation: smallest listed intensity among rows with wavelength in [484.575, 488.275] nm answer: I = 147.7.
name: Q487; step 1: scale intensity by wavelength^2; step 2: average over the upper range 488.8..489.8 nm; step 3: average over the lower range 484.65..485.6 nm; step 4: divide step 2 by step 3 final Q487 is 1.1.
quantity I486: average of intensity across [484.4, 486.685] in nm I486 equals 157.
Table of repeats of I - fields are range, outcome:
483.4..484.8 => 163.4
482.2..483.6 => 166.7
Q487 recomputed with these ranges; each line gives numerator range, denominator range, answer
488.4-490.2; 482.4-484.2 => 1.03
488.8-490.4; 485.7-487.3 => 1.14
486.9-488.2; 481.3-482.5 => 0.96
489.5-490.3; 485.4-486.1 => 1.17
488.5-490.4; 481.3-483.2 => 1.02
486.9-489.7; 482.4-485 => 1.01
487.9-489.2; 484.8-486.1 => 1.07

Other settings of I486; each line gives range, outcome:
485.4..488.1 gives 157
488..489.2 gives 166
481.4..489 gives 164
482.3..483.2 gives 172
